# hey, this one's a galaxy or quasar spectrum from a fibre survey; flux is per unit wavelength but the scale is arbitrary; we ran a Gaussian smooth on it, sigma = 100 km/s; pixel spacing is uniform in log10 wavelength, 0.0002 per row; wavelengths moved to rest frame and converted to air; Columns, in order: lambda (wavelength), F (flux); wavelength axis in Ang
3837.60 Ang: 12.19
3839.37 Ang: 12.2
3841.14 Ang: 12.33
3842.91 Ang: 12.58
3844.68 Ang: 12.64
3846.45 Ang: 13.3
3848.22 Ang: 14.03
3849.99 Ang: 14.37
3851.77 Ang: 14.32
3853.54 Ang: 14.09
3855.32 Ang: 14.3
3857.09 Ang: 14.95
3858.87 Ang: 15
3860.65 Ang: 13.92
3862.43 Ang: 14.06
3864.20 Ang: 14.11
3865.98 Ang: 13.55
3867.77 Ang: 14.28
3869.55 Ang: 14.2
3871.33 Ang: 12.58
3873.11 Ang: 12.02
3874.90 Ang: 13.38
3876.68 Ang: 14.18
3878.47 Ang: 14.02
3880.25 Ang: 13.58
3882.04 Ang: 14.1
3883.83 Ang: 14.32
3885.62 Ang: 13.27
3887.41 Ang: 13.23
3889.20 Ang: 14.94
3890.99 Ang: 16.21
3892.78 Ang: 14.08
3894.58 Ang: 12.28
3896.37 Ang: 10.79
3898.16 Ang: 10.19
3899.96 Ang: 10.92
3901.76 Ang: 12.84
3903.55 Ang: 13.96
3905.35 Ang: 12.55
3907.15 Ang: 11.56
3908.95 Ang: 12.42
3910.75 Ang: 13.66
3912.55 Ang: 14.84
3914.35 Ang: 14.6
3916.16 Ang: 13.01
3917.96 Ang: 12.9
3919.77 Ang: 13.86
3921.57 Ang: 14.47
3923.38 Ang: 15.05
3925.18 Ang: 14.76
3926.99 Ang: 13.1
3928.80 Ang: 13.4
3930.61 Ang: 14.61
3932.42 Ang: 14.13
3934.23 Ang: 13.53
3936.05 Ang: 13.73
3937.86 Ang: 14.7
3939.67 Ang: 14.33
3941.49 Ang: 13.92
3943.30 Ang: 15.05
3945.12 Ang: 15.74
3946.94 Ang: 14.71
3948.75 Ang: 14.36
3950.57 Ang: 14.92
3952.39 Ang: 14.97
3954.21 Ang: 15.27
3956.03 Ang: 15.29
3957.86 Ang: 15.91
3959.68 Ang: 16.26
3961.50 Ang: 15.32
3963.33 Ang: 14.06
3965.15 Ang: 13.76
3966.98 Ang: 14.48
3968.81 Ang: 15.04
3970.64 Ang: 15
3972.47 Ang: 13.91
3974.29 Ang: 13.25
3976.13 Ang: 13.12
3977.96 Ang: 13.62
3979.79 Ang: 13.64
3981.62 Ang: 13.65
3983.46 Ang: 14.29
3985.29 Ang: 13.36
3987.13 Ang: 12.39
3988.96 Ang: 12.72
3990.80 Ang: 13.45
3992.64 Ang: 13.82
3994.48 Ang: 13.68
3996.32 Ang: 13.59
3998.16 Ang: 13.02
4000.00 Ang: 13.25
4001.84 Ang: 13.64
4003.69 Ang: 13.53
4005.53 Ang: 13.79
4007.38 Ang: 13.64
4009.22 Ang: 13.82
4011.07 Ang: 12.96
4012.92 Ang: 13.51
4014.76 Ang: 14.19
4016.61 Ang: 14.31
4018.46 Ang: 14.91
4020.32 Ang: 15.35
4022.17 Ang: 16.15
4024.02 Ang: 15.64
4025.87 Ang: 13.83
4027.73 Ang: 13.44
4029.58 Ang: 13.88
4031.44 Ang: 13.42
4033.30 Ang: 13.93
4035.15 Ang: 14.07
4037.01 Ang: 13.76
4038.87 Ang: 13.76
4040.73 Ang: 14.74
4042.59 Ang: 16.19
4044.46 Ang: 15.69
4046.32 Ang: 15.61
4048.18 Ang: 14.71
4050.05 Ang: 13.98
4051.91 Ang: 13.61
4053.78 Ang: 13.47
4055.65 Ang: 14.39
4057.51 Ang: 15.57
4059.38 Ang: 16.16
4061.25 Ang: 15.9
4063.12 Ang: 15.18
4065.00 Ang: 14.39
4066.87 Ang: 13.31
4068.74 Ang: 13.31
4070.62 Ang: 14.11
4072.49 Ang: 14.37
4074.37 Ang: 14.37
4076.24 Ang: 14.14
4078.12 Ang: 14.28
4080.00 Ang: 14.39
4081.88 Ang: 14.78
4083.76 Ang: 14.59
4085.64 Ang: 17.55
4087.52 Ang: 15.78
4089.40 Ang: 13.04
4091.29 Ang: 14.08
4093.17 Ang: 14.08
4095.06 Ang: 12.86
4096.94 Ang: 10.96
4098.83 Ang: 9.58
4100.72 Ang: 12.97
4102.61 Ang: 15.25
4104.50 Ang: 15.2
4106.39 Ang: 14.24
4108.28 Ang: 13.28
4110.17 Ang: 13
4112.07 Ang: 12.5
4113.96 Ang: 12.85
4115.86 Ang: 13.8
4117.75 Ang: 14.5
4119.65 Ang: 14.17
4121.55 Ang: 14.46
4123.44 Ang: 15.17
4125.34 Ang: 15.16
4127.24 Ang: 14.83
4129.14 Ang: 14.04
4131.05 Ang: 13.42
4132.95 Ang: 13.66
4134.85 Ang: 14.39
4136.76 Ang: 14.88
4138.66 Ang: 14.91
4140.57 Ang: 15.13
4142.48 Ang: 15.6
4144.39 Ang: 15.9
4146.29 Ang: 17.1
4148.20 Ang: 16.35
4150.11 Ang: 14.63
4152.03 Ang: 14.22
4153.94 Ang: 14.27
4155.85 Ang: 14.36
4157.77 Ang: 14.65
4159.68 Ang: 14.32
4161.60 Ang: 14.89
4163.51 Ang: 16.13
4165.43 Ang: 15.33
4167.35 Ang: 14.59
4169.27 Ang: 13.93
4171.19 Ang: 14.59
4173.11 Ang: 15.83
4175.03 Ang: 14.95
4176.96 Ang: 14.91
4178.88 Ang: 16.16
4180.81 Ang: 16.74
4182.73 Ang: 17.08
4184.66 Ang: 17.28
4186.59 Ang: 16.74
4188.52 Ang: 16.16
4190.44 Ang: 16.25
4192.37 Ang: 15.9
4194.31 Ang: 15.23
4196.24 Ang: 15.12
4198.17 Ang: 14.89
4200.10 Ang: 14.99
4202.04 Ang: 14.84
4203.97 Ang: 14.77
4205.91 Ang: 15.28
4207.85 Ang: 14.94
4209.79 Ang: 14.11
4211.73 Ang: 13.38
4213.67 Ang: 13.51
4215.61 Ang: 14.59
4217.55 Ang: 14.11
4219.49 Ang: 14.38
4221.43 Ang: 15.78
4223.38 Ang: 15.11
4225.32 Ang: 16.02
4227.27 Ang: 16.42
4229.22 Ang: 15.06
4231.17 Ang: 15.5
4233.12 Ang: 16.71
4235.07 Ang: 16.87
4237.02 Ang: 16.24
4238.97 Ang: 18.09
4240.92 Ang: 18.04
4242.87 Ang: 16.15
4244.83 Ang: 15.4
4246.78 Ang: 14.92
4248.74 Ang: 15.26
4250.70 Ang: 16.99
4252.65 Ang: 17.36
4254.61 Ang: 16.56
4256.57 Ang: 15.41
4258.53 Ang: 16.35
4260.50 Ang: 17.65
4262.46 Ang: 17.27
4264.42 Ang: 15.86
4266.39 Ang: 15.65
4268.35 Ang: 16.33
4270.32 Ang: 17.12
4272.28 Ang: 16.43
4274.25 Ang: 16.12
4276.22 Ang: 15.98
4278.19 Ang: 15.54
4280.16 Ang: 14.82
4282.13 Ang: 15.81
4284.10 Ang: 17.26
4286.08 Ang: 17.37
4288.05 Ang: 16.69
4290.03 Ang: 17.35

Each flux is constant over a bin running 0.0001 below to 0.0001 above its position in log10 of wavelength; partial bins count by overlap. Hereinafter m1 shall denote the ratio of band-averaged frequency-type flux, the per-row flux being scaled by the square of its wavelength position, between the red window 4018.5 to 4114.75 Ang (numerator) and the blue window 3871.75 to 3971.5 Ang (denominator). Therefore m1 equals 1.1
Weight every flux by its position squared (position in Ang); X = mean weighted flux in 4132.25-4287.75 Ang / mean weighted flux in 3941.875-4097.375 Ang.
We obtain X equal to 1.20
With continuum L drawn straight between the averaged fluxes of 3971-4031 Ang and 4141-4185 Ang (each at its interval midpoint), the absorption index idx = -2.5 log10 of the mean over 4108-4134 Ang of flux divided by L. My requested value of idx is 0.08 mag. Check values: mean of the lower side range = 13.8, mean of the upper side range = 15.4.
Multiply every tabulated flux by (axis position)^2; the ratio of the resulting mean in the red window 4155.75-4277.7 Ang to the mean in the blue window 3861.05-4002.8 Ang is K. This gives 1.30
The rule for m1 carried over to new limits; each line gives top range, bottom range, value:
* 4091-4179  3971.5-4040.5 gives 1.11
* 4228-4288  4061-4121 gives 1.27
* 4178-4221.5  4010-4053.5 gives 1.15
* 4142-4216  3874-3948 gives 1.27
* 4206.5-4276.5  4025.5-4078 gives 1.21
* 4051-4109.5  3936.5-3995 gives 1.05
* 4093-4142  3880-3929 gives 1.15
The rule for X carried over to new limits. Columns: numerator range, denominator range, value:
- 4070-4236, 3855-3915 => 1.25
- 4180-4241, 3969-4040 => 1.25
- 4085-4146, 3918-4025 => 1.07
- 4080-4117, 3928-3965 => 1.01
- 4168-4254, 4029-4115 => 1.18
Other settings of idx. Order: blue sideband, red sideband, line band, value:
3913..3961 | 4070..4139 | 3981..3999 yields 0.08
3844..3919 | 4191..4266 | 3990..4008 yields 0.06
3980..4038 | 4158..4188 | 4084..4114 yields 0.09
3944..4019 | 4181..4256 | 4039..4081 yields 0.00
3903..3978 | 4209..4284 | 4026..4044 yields 0.04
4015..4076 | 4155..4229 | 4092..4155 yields 0.06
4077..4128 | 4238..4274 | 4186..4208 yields 0.01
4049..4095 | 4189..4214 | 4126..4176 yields -0.01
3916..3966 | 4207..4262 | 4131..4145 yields 0.04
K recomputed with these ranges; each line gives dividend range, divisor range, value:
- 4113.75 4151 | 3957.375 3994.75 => 1.14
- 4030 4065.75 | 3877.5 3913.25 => 1.20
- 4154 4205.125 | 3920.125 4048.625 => 1.19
